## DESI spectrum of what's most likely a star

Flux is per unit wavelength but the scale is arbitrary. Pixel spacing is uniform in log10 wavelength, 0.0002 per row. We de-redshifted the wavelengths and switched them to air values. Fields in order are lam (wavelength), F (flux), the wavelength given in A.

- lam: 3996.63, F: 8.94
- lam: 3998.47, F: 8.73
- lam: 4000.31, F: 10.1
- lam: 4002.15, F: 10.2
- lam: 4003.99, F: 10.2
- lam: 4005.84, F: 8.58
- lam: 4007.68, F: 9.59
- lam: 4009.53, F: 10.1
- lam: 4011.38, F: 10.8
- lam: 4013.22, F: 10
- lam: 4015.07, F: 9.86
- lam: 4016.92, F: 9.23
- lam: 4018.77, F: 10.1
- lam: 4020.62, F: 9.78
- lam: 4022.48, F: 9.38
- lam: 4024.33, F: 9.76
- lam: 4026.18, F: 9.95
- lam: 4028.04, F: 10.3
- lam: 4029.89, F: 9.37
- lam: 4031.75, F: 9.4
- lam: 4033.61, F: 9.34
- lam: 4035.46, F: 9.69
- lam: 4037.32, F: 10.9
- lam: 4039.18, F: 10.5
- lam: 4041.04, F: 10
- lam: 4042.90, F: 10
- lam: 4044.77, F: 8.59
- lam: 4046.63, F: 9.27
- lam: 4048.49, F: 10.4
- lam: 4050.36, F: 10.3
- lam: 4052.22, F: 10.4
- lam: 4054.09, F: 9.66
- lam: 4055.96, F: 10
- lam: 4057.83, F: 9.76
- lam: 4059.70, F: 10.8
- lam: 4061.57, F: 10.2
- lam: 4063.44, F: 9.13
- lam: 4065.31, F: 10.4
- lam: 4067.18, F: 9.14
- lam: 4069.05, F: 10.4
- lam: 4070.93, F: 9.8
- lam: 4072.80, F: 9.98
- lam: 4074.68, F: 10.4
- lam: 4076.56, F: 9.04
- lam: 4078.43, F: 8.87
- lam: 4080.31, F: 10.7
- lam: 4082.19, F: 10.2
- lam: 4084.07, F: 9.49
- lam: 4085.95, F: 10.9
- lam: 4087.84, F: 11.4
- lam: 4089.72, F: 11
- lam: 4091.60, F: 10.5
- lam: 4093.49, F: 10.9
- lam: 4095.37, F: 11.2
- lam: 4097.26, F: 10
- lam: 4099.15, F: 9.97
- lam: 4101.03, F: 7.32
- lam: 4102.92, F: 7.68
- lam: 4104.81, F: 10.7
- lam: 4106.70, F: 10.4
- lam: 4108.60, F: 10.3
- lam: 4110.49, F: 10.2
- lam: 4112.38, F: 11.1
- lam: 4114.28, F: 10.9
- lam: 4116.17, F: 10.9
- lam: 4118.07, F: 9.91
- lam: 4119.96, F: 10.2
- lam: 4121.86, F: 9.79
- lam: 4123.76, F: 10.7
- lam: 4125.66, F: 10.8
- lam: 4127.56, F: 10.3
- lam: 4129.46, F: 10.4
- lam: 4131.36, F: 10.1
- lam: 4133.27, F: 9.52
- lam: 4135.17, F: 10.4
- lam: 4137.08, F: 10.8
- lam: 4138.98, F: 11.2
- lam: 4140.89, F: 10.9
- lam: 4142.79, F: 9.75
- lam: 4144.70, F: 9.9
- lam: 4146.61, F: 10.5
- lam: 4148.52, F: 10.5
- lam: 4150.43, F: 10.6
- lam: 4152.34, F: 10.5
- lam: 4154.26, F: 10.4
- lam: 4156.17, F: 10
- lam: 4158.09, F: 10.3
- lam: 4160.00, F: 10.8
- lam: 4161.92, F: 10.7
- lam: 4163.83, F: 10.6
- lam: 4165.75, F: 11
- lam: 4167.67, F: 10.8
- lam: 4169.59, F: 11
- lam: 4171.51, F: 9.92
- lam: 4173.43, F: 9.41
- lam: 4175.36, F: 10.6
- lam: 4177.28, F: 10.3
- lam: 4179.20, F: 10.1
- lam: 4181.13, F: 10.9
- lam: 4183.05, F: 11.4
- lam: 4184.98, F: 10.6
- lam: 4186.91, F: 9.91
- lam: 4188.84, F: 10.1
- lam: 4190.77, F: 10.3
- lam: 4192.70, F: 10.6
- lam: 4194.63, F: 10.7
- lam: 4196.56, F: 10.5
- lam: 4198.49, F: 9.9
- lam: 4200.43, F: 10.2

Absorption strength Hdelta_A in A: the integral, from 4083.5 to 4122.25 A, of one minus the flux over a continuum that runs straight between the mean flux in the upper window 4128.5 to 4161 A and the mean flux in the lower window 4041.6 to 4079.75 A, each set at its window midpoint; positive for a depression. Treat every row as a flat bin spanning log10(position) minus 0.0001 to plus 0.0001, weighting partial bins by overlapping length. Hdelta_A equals -0.5 A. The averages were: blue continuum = 9.84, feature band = 10.2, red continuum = 10.4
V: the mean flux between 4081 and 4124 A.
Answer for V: 10.2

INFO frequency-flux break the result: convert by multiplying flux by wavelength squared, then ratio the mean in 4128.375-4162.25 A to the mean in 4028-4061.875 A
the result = 1.10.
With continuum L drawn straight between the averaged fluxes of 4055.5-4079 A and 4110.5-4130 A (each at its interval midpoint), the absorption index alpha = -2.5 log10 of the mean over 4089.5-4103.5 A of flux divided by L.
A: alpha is 0.04 mag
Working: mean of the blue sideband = 9.85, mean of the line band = 9.82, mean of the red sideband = 10.5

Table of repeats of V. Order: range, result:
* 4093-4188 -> 10.3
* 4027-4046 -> 9.8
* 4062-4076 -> 9.88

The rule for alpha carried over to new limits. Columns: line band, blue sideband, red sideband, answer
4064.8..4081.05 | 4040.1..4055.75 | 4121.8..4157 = 0.016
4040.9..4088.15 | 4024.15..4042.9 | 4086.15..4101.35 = 0.026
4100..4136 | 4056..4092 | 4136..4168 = 0.028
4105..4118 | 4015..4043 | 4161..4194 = -0.040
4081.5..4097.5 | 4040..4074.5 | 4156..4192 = -0.061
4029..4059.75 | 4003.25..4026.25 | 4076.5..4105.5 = 0.000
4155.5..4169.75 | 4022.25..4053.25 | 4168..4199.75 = -0.034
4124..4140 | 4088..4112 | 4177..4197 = -0.022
